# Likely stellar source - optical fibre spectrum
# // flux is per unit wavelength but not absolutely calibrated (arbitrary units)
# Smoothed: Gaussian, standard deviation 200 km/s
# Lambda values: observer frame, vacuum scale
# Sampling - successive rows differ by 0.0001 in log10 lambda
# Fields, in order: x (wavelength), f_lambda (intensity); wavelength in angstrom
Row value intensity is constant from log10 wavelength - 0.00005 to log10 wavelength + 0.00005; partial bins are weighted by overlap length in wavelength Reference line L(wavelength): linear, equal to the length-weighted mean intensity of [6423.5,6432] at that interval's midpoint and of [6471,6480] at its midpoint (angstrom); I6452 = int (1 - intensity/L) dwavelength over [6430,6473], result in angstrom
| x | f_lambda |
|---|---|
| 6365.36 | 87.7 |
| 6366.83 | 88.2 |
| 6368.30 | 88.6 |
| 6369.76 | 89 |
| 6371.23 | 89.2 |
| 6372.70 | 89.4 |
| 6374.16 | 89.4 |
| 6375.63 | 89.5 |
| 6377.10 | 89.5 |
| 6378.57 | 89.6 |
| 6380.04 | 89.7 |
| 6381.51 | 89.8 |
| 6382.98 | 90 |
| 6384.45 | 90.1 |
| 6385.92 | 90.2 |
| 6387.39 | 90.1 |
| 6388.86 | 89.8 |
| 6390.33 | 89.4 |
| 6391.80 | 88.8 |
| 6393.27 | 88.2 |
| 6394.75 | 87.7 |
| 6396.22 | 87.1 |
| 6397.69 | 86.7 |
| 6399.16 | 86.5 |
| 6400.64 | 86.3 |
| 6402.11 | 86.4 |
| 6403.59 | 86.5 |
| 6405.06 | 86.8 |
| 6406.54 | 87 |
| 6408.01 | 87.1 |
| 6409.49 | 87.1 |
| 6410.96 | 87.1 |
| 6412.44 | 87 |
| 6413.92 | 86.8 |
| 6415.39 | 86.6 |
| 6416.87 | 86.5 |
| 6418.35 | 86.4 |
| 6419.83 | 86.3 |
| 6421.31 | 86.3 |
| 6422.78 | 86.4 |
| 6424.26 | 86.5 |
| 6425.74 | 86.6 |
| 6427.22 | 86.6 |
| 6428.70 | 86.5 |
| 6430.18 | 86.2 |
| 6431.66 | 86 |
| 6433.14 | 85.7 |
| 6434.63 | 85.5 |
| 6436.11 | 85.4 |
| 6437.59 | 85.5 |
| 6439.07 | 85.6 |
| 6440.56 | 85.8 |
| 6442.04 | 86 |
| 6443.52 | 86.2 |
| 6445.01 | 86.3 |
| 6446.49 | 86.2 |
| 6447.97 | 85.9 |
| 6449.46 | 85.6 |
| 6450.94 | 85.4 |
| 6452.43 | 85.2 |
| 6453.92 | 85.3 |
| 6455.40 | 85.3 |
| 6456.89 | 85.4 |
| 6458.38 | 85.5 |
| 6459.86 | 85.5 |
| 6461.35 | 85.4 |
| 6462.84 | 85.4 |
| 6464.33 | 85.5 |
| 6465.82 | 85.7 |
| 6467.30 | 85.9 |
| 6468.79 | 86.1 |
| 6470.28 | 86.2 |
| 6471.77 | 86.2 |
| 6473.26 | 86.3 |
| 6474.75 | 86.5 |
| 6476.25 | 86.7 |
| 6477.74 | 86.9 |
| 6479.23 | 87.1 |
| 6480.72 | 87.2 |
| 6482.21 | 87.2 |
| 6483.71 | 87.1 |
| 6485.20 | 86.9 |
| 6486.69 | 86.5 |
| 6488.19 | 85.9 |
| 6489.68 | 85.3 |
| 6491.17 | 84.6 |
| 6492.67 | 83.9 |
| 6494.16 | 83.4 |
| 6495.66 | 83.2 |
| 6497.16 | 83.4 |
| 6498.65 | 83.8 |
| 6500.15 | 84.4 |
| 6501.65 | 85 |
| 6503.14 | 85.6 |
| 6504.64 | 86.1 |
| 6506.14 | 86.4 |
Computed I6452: 0.4 angstrom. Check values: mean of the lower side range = 86.4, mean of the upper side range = 86.6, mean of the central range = 85.7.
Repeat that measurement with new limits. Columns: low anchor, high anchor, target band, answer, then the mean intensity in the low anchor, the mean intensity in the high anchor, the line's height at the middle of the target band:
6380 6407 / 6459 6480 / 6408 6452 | 0.5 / 88.2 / 86.1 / 87.2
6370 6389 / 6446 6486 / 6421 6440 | 0.3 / 89.7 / 86.1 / 87.5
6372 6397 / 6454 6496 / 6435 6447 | 0.2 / 89.3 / 85.8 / 87.1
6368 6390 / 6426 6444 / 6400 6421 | 0.2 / 89.6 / 85.9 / 87.5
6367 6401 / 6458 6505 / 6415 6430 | 0.2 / 88.9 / 85.6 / 87.6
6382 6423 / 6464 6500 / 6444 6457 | 0.1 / 87.6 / 85.7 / 86.5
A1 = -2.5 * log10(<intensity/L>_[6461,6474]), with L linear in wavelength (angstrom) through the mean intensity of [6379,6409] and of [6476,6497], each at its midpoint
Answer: 0.00 mag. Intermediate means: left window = 88.2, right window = 85.8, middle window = 85.9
